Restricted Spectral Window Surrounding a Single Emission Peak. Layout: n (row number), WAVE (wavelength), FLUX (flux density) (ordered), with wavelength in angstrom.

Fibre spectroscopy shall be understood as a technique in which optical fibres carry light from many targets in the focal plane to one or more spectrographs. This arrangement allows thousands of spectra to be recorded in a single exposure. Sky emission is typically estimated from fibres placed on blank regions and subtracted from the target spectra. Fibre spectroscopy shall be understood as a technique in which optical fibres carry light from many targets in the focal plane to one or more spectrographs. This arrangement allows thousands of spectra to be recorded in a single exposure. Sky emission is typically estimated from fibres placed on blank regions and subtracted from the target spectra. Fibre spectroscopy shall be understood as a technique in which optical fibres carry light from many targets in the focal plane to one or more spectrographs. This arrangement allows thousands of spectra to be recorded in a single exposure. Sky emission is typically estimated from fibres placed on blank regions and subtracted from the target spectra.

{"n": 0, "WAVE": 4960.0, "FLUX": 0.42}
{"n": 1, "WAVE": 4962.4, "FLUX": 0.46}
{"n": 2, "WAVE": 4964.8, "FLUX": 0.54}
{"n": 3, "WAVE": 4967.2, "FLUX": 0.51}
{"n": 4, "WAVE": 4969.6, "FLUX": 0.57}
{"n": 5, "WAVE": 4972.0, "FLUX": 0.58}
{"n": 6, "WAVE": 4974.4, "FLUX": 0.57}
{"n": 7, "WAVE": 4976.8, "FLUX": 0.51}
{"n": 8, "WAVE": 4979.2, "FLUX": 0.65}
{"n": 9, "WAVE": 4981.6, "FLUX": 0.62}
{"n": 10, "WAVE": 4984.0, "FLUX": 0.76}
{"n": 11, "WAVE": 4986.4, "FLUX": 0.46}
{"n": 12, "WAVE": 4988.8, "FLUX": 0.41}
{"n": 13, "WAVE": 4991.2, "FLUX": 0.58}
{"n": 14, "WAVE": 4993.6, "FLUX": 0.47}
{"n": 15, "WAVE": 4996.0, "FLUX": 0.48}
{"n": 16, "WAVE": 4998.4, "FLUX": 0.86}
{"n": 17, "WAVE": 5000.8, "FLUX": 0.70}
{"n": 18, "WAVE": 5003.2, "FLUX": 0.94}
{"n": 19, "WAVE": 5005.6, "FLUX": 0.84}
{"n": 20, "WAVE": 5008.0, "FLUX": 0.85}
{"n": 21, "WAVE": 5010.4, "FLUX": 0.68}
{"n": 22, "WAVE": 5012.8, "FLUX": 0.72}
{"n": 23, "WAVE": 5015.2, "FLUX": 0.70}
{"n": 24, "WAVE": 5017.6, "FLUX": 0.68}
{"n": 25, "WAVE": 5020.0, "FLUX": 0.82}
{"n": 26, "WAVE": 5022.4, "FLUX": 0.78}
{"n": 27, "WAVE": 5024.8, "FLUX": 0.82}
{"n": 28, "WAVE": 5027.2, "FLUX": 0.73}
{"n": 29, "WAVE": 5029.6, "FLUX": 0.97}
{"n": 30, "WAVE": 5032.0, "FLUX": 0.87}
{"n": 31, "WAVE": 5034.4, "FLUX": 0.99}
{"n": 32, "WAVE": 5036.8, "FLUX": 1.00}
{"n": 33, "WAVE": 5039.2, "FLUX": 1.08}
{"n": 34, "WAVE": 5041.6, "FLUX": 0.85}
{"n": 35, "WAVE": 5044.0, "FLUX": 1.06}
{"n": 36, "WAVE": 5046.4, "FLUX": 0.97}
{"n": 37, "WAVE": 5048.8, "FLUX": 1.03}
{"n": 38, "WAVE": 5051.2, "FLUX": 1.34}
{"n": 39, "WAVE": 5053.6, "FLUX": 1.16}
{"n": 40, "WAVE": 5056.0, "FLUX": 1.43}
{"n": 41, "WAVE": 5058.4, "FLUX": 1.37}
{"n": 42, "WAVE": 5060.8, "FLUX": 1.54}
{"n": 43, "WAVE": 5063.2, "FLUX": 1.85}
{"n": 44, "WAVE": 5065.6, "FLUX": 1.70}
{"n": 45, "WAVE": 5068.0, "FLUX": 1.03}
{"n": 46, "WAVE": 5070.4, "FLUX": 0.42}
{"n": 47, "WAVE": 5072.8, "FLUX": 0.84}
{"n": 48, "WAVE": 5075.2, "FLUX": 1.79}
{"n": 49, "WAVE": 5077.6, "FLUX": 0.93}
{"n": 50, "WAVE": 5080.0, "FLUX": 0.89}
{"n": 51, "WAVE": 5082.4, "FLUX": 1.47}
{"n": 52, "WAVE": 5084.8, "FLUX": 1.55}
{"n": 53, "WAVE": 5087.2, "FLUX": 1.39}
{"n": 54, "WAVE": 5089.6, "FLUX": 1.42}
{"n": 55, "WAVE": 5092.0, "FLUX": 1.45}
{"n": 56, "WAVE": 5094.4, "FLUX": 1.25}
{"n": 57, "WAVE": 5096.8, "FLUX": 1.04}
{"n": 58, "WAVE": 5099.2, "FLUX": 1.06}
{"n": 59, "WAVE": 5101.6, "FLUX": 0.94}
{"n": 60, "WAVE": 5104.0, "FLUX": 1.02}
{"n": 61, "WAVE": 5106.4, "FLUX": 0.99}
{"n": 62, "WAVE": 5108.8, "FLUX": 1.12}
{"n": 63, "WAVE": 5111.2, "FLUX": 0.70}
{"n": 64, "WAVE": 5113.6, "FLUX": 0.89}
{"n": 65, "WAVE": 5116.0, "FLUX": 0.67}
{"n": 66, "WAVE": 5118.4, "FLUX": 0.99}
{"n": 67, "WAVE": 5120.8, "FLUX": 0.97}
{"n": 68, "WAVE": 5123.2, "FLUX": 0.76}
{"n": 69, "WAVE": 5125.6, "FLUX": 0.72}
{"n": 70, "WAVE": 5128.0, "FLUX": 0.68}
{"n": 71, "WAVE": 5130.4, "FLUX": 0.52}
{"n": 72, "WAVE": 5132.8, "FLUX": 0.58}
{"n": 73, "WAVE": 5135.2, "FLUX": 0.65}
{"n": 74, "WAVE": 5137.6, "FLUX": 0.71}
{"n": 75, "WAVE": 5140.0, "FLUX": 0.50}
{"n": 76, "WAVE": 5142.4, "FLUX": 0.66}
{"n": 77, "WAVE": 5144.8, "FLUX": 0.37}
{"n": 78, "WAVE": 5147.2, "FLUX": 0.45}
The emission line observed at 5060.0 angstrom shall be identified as C IV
